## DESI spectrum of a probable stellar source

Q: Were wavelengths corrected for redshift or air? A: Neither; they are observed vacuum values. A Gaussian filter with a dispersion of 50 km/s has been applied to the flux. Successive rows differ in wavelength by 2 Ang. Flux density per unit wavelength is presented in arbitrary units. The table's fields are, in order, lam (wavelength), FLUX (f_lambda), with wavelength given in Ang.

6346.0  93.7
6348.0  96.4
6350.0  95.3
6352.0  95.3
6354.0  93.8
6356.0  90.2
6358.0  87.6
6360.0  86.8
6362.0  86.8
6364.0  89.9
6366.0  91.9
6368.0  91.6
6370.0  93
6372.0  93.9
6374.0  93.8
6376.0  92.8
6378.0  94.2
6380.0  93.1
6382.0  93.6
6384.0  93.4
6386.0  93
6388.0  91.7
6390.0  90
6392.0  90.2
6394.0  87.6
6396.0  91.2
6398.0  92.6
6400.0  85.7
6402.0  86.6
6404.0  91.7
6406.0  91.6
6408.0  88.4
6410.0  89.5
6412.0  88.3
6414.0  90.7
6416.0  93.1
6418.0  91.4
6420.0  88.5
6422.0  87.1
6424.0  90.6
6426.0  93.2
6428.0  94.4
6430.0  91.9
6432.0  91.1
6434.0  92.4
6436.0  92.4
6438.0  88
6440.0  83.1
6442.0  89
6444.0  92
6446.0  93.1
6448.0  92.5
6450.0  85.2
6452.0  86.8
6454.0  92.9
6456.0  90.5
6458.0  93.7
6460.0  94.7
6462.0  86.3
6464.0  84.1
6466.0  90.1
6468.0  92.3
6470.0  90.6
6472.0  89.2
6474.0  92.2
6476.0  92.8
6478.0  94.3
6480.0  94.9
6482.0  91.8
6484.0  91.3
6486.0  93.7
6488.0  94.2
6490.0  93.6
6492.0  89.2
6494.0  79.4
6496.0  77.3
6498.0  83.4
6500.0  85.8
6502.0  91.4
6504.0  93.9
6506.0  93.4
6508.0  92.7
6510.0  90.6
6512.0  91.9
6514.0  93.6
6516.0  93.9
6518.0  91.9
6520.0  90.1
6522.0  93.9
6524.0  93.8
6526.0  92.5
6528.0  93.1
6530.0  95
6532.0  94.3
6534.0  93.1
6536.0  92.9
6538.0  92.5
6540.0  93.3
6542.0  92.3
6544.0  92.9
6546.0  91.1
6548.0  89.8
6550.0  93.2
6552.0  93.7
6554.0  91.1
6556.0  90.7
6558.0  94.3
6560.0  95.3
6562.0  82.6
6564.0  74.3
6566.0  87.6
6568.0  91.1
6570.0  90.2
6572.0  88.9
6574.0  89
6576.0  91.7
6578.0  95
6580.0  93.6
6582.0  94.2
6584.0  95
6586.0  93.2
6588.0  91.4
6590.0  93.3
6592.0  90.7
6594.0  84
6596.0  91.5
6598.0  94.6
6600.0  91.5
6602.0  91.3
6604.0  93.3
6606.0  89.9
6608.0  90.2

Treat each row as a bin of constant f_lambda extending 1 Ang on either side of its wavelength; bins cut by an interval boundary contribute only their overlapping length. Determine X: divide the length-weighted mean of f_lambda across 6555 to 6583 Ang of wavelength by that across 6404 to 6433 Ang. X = 0.99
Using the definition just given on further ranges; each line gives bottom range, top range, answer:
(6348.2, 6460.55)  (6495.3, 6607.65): 1.00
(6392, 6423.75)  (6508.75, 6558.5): 1.03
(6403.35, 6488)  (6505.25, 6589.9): 1.01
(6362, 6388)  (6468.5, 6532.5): 0.99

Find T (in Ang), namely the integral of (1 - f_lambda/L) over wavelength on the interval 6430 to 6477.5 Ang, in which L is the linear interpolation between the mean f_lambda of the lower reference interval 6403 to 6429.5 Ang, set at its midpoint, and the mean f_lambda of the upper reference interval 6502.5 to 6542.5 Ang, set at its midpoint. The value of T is 0.6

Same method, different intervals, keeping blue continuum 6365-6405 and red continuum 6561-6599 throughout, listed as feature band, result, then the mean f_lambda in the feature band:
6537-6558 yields -0.4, 92.2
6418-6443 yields 0.3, 90.2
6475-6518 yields 0.0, 90.7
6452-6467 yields 0.2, 90.1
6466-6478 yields -0.1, 91.5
